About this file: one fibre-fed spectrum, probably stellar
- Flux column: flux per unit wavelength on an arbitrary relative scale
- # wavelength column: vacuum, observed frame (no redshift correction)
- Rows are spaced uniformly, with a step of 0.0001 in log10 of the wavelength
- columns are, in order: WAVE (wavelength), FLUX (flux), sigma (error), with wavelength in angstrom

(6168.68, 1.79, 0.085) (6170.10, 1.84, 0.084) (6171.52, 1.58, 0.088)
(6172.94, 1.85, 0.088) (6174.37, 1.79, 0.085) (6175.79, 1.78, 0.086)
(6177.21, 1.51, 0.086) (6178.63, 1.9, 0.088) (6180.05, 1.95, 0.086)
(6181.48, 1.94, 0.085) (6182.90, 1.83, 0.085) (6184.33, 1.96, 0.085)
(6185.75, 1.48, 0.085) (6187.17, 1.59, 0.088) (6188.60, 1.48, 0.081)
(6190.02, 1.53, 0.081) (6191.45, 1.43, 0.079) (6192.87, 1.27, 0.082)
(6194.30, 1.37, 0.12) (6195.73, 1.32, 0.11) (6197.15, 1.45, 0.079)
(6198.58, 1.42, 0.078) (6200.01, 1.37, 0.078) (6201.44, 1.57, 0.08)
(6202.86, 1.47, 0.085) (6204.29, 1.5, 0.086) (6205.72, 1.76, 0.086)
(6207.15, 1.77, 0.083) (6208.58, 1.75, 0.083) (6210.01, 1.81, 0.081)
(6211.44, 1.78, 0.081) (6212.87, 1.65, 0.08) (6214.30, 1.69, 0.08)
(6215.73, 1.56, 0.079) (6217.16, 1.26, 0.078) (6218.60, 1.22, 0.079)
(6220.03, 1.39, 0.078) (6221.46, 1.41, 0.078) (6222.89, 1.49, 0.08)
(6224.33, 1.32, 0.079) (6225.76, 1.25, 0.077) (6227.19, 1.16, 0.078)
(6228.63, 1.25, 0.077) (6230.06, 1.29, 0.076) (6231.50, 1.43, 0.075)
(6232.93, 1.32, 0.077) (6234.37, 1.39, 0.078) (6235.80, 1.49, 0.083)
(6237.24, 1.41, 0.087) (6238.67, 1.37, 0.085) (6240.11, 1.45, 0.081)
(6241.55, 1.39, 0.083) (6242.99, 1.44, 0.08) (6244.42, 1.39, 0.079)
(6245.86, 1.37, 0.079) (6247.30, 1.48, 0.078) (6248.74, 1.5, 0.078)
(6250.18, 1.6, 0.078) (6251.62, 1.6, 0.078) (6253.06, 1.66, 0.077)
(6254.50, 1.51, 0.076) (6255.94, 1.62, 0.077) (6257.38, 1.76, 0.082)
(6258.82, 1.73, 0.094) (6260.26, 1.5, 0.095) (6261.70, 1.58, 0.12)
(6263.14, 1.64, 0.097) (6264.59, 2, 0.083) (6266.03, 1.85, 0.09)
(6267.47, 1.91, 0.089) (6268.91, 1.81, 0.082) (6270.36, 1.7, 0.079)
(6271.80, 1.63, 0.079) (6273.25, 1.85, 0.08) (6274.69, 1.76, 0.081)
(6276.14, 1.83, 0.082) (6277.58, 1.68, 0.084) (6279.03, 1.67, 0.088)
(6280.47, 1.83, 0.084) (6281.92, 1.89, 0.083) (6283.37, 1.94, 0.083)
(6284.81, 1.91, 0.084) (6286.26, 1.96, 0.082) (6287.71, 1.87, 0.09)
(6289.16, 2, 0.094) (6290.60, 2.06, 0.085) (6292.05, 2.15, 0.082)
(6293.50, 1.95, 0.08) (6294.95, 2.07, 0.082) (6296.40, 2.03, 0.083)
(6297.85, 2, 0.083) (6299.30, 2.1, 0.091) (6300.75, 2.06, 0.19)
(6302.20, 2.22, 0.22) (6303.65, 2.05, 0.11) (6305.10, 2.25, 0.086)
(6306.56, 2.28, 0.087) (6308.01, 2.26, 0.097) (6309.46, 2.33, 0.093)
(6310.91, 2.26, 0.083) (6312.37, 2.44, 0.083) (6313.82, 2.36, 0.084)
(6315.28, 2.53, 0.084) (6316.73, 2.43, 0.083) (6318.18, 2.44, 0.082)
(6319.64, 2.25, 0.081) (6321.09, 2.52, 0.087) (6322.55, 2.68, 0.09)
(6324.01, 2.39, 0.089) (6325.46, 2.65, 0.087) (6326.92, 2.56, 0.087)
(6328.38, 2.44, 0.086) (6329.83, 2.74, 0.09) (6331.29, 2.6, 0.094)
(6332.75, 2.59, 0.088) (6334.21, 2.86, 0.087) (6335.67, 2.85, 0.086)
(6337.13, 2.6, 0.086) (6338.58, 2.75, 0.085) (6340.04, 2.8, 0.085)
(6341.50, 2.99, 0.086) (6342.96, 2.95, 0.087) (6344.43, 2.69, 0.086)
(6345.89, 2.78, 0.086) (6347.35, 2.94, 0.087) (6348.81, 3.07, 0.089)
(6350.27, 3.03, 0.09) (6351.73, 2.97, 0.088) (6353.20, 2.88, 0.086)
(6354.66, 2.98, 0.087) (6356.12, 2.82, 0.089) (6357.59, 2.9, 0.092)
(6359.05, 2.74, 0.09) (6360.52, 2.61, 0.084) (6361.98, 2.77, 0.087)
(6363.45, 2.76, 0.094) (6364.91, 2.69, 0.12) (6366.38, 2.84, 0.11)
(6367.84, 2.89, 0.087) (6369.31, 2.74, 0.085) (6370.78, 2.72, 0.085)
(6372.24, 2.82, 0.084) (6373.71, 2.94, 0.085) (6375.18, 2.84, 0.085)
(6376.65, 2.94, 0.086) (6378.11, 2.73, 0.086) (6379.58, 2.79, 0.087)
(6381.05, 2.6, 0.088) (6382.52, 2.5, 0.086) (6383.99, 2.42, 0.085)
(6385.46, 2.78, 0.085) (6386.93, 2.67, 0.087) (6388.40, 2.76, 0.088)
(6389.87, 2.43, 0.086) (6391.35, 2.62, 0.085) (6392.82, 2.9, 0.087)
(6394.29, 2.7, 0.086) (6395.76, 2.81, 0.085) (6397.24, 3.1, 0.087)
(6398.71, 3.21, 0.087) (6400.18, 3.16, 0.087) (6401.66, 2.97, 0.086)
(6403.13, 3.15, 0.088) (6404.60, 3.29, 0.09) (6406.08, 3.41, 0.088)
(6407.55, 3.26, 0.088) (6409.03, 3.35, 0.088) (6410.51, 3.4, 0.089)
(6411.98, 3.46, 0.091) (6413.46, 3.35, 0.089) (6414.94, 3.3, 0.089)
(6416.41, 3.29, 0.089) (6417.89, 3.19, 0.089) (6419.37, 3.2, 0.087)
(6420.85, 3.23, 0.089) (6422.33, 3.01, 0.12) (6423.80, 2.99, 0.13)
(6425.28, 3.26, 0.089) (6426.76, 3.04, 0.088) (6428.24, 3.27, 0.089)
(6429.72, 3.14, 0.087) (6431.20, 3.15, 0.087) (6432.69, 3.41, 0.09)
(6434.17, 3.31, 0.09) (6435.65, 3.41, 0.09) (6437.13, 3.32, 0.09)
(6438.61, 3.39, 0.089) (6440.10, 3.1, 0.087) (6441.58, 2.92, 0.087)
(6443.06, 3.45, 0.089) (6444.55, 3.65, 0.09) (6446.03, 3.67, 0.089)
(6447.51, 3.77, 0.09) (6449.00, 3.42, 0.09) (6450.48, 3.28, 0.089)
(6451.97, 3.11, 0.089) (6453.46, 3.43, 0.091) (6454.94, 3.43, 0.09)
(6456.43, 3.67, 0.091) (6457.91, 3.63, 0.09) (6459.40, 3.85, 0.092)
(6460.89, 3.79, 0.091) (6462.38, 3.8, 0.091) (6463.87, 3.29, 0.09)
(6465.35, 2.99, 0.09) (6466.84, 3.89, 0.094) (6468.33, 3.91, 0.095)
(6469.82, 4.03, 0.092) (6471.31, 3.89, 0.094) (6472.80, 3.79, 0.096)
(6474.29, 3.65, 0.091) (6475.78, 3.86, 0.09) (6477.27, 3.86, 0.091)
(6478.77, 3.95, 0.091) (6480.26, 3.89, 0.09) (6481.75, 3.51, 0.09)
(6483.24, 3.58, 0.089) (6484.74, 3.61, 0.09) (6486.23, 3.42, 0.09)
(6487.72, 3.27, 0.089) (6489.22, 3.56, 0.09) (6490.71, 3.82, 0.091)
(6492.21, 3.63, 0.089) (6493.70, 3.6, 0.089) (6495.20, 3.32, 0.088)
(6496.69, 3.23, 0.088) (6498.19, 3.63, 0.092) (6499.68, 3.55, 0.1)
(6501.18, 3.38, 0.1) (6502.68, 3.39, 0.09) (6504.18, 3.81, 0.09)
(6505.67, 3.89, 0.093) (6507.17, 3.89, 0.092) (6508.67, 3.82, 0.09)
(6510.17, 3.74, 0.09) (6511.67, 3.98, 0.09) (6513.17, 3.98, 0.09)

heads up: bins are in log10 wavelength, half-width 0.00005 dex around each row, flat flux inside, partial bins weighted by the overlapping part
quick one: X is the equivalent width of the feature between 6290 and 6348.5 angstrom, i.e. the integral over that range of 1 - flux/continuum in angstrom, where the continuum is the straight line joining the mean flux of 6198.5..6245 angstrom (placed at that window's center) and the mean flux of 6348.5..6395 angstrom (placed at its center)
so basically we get -3.3 angstrom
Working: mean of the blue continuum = 1.46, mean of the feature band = 2.45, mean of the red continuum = 2.77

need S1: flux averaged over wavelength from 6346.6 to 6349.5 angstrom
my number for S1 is 3.01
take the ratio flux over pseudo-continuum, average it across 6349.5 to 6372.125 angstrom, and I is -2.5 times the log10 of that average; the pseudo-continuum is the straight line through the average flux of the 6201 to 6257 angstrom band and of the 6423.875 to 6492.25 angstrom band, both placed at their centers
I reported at -0.069 mag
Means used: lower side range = 1.48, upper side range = 3.52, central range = 2.82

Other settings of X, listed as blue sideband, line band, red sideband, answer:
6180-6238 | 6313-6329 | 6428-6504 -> -0.6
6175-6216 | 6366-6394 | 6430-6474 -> 2.3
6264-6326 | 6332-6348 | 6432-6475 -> -1.9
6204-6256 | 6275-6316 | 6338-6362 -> 3.1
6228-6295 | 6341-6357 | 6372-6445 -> -2.7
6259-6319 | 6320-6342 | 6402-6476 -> -2.4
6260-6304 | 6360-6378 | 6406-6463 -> -0.4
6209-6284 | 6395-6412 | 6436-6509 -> -1.3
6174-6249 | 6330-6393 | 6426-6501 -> -1.9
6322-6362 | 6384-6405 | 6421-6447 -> 1.3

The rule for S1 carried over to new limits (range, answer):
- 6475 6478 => 3.86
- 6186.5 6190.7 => 1.53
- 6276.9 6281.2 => 1.73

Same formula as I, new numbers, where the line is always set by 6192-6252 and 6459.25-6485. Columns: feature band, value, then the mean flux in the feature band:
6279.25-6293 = 0.05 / 1.95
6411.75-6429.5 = 0.02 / 3.21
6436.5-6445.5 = 0.04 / 3.31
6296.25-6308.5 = 0.02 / 2.14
